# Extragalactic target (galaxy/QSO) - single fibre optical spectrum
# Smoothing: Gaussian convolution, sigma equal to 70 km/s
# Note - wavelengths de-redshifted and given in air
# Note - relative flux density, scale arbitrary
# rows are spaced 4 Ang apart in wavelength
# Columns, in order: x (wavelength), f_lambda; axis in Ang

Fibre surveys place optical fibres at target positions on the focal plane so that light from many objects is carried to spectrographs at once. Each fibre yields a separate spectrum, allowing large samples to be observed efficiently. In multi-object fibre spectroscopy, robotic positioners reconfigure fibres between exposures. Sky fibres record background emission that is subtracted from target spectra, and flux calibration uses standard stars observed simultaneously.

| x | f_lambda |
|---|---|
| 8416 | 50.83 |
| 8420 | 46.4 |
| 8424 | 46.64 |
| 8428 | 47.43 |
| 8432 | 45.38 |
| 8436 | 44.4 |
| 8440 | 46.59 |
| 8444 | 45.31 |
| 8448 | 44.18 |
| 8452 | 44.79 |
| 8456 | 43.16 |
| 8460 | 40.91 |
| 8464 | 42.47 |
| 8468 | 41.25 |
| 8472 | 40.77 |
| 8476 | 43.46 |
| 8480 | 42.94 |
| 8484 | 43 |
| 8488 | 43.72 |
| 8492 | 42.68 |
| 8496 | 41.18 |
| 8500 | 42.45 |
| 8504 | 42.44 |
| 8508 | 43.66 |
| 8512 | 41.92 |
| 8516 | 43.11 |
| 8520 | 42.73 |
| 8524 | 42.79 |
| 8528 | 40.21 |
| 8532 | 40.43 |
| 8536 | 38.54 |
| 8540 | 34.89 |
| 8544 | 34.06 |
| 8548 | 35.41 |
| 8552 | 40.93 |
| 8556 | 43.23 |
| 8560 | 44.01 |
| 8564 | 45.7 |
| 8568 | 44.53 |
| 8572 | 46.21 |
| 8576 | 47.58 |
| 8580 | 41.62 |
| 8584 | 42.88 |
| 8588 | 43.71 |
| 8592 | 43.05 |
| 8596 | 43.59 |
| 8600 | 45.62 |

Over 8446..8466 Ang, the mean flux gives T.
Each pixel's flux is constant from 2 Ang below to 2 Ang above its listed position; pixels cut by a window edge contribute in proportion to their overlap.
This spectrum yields 43.1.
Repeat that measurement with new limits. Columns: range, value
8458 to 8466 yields 41.7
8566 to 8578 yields 46.1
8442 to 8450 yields 44.7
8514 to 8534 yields 41.9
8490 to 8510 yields 42.5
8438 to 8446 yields 46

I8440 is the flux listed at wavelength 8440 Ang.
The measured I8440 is 46.59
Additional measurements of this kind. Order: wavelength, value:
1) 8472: 40.77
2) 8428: 47.43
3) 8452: 44.79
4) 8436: 44.4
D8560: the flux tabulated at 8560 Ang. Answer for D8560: 44.01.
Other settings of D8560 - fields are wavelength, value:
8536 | 38.54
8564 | 45.7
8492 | 42.68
